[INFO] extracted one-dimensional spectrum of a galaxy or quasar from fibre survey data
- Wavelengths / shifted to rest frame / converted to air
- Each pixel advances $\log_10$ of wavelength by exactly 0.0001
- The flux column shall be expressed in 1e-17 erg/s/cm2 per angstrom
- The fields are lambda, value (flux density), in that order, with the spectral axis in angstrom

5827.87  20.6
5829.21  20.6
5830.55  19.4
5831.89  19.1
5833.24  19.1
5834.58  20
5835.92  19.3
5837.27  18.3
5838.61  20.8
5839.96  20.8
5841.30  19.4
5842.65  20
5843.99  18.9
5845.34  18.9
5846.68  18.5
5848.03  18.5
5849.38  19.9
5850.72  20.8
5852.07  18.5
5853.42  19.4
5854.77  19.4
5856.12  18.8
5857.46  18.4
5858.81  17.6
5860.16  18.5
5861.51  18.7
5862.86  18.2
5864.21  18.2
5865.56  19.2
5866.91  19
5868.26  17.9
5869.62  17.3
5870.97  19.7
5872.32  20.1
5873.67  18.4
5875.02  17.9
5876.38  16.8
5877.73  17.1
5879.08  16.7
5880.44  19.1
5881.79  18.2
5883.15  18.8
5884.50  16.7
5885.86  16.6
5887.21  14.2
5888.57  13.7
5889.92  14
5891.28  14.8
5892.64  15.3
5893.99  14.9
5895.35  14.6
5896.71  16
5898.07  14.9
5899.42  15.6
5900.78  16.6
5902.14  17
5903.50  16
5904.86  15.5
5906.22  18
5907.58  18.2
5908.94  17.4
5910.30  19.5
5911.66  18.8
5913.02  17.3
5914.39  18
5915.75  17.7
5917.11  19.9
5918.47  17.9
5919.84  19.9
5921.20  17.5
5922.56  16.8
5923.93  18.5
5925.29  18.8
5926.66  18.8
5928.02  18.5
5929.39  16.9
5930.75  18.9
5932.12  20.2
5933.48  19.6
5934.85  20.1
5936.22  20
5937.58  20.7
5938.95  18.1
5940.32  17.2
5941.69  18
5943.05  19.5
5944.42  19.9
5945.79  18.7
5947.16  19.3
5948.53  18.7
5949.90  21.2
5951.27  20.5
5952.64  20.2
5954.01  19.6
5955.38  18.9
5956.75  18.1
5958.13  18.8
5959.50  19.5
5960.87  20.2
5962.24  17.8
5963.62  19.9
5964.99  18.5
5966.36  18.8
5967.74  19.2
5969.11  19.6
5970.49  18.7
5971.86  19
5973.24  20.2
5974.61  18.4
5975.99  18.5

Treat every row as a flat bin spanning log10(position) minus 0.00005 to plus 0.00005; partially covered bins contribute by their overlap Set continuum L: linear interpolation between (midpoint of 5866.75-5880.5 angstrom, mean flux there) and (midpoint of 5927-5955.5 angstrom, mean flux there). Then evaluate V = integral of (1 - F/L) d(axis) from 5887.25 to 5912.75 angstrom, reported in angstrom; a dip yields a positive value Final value 3.4 angstrom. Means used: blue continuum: 18.1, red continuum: 19.3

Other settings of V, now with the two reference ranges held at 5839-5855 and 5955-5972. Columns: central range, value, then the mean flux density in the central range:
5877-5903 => 4.4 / 16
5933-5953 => -0.4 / 19.4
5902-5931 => 1.8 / 18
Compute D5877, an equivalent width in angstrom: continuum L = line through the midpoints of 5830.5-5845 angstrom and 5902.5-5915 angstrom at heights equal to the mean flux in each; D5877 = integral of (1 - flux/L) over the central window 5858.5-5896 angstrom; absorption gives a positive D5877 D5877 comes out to 2.6 angstrom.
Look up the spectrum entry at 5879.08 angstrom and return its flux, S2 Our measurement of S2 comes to 16.7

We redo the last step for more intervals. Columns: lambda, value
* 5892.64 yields 15.3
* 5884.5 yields 16.7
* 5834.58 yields 20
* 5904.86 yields 15.5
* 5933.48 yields 19.6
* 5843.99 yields 18.9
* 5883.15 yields 18.8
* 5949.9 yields 21.2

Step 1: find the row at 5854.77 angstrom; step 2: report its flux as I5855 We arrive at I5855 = 19.4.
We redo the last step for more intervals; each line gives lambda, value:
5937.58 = 20.7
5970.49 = 18.7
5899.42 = 15.6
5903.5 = 16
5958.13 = 18.8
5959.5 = 19.5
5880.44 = 19.1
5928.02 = 18.5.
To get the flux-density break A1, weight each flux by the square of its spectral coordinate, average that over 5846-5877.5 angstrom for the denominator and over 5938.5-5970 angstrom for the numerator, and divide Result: 1.1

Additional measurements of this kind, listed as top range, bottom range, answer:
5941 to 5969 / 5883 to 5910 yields 1.23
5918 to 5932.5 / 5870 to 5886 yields 1.04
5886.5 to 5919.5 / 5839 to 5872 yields 0.89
